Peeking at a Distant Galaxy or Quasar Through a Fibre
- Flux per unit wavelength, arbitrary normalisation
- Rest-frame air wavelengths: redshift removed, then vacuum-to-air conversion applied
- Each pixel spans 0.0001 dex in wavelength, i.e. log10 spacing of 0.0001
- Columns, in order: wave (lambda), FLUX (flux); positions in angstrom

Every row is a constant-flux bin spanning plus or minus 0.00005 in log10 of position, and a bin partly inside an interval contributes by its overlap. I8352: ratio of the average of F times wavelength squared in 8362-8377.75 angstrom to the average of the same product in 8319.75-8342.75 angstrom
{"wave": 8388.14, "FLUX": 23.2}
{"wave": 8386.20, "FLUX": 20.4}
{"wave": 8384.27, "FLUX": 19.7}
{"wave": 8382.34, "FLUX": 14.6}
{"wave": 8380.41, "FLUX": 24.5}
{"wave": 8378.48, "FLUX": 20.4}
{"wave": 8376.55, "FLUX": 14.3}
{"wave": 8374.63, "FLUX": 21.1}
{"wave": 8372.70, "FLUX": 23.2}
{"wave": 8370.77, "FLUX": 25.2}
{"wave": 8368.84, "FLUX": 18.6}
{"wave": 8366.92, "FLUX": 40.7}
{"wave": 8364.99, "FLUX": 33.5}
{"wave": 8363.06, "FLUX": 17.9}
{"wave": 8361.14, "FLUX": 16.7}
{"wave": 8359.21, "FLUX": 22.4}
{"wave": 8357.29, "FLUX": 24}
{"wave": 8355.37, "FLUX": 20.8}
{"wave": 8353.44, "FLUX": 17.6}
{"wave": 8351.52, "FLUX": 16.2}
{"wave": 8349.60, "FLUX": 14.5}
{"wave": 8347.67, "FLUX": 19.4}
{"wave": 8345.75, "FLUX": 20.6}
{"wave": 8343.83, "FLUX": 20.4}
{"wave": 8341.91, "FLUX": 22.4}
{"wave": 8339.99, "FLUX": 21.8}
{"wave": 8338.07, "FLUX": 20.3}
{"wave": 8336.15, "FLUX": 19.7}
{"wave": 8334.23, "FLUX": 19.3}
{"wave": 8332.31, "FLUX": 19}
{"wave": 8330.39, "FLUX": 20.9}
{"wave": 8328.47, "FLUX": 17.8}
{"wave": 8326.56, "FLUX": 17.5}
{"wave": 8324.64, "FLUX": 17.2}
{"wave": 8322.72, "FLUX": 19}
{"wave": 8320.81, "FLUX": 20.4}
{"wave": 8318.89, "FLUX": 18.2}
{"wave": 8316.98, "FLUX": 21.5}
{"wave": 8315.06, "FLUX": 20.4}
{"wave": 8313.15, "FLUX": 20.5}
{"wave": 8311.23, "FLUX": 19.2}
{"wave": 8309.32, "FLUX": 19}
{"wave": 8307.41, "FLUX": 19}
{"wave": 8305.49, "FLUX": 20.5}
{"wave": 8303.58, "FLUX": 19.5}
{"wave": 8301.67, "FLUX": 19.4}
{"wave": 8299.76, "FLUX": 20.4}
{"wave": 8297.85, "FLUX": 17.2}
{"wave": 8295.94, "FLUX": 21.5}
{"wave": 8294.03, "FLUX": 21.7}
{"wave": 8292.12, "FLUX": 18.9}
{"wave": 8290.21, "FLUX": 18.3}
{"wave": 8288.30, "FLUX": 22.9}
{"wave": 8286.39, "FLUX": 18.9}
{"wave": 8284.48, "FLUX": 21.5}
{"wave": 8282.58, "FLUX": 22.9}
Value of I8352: 1.25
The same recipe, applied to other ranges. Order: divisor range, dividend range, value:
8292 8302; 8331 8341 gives 1.01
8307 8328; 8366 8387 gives 1.16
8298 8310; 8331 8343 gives 1.06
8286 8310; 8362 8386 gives 1.17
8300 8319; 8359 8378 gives 1.19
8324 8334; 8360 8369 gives 1.41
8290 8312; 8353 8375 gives 1.23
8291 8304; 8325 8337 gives 0.96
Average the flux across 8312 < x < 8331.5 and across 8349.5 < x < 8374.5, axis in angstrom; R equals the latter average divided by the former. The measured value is 1.2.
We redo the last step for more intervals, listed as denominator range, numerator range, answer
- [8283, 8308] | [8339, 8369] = 1.09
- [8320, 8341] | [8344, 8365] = 1.02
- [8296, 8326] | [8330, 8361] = 1.02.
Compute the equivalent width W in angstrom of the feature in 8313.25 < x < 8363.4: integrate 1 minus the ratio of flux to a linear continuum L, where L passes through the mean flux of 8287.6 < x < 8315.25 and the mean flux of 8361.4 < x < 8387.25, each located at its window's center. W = 3.9 angstrom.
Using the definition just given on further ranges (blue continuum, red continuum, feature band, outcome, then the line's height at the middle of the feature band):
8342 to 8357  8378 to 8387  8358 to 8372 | -4.0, 19.4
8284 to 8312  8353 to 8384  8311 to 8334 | 1.5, 20.7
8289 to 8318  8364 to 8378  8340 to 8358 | 2.9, 23.3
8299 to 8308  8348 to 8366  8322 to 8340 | 0.9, 20.1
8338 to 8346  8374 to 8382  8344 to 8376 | -2.4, 20.4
